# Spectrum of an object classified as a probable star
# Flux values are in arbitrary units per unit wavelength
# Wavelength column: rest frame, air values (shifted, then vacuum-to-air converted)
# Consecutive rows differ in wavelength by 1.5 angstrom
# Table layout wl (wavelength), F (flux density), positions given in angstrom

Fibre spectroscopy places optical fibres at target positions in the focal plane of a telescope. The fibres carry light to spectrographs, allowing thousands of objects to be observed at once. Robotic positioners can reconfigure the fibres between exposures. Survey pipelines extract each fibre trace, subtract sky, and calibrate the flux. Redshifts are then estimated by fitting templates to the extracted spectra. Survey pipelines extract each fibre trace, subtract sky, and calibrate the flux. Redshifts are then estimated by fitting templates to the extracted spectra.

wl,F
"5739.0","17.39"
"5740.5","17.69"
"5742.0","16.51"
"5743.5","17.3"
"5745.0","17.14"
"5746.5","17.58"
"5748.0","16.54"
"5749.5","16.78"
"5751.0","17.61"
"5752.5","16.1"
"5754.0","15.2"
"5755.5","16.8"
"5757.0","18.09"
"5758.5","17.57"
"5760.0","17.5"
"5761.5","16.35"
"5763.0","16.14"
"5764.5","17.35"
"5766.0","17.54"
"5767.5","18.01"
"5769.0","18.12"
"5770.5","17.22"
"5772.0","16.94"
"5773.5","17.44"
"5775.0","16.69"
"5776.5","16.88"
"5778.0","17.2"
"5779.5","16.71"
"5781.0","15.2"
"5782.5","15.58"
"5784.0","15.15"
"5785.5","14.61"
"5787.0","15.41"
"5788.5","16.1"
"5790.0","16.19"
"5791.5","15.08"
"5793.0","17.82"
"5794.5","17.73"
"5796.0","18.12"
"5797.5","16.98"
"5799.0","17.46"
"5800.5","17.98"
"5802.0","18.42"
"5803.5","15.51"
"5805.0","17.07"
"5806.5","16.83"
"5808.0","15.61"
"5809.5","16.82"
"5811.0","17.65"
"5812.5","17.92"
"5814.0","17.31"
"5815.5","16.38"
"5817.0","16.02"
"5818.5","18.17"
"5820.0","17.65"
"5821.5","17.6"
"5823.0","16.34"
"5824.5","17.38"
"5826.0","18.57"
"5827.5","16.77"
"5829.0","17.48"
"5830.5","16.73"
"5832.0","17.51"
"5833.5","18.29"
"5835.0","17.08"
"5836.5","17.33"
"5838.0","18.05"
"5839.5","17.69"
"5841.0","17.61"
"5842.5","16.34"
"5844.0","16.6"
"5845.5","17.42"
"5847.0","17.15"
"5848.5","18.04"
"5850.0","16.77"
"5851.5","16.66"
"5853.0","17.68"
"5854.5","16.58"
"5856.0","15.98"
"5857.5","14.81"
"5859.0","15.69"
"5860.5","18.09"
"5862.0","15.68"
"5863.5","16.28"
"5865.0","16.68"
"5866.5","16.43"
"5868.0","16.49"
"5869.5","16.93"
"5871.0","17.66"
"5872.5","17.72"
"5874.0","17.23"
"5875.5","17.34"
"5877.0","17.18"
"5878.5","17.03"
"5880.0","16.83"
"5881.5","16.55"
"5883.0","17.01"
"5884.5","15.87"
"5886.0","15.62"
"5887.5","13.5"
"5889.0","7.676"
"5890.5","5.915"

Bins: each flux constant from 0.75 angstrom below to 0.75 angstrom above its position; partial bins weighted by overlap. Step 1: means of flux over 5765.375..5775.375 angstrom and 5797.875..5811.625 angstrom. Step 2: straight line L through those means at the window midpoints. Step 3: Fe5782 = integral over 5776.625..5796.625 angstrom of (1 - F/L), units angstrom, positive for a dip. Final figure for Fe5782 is 1.18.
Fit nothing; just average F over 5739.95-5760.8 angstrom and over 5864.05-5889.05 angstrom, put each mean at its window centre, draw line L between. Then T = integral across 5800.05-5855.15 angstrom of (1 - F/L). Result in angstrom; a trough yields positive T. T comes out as -2.0 angstrom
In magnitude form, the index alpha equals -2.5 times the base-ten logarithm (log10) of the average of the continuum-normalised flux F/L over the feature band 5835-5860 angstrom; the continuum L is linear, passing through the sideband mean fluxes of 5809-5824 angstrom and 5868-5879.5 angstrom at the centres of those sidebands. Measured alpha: 0.02 mag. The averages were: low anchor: 17.2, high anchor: 17.2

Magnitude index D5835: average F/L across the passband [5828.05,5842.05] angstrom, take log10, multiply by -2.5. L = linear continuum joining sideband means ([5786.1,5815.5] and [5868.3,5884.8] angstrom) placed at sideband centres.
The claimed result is -0.03 mag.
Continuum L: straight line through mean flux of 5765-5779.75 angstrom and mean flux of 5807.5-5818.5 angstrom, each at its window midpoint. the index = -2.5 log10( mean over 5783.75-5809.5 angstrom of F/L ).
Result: 0.029 mag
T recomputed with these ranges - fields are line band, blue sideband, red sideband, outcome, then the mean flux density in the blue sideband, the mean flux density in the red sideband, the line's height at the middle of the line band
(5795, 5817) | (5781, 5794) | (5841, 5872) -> -1.5 angstrom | 15.7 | 16.7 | 16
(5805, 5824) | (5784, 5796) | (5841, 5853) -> -0.5 angstrom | 16.2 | 17.1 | 16.6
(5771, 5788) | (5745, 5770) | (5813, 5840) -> 1.0 angstrom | 17.1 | 17.4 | 17.2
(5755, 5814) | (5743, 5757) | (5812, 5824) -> 0.5 angstrom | 16.8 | 17.2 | 17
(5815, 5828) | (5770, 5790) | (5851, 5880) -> -0.6 angstrom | 16.2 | 16.7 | 16.5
